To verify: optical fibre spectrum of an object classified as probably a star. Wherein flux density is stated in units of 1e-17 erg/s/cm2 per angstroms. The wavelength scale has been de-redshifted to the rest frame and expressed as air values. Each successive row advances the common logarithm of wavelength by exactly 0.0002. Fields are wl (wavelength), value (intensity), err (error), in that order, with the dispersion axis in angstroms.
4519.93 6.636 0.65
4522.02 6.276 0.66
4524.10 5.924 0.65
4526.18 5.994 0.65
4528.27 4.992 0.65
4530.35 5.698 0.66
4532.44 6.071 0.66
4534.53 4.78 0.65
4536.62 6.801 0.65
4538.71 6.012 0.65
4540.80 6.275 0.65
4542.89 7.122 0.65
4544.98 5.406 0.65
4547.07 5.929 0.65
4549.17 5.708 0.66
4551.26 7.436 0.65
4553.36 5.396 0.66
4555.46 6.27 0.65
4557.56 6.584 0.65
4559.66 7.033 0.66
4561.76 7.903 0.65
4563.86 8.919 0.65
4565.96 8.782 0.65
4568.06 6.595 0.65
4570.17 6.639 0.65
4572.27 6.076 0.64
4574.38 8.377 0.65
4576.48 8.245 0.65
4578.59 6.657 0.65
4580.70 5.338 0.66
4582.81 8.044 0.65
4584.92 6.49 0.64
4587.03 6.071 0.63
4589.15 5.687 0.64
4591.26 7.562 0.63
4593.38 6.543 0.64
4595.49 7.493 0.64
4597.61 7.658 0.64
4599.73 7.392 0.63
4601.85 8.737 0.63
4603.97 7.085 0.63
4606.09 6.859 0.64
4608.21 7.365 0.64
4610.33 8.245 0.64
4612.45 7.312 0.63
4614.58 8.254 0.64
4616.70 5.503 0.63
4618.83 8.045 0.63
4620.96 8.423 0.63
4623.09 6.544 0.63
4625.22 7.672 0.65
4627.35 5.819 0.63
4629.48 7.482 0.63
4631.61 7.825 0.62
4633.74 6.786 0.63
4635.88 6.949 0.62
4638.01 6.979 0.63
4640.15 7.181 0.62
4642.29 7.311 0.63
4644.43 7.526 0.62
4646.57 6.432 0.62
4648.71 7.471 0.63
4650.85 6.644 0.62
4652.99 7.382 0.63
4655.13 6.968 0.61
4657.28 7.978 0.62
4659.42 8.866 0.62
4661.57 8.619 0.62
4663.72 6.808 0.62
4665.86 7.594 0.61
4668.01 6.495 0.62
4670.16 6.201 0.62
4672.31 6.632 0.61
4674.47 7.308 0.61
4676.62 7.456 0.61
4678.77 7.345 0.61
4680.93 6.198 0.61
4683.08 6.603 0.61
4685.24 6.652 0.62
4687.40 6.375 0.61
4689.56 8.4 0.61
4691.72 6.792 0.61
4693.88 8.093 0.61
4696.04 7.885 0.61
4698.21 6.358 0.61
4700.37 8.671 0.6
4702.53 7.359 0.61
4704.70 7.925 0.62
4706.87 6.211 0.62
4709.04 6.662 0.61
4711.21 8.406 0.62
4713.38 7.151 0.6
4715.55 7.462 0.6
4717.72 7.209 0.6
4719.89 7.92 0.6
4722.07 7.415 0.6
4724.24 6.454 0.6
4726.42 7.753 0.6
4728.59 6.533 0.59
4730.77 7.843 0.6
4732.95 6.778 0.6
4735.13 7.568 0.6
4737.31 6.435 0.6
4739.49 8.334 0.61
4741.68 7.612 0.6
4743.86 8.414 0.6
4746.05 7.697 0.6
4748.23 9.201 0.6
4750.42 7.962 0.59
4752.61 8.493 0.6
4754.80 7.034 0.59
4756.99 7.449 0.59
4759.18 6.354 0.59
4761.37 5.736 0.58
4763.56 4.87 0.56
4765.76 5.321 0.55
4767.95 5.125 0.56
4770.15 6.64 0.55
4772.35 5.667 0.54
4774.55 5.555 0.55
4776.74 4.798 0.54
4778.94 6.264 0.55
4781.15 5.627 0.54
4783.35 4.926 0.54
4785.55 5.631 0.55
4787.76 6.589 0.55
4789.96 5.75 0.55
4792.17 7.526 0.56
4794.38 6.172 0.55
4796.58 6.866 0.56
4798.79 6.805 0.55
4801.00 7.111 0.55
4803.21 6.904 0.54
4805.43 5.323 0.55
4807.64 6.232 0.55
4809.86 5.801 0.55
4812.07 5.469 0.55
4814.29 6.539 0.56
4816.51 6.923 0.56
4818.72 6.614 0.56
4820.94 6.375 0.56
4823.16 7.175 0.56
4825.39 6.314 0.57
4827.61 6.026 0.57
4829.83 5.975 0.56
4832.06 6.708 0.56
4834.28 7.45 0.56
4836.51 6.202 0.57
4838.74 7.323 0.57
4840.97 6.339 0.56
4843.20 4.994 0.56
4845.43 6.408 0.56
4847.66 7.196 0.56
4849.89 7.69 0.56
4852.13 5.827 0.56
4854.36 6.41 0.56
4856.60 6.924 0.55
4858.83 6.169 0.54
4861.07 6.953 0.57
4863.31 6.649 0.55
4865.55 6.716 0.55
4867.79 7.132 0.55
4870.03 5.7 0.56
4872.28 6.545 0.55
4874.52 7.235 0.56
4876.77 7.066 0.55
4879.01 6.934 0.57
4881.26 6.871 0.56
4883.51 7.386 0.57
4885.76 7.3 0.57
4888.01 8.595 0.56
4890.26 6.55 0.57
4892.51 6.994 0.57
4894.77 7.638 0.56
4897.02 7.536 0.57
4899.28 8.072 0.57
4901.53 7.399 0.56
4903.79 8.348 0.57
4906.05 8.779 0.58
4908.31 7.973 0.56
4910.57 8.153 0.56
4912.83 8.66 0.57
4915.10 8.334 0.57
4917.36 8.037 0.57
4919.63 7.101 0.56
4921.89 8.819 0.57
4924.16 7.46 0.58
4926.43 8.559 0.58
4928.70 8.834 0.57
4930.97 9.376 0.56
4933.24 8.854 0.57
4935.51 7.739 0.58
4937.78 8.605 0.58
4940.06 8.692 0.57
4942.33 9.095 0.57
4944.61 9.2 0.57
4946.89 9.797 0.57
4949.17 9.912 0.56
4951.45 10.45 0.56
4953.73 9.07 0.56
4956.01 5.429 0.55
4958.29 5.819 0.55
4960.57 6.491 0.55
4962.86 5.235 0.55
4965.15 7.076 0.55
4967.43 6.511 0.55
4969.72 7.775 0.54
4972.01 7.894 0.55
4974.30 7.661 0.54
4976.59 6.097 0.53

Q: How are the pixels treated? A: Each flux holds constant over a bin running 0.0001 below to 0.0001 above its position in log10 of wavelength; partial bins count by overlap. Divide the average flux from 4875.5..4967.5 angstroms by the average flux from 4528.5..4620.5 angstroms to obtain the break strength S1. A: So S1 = 1.15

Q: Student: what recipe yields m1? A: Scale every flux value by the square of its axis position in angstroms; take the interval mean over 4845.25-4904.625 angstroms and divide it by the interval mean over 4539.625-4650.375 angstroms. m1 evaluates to 1.12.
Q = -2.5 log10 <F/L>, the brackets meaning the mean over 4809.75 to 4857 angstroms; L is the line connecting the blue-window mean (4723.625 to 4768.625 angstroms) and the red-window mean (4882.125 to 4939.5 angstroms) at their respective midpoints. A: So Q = 0.172 mag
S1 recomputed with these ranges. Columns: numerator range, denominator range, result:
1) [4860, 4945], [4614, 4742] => 1.07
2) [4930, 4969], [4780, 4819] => 1.29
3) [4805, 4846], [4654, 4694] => 0.88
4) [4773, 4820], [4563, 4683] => 0.85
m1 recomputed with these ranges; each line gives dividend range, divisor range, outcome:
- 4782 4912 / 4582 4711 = 1.02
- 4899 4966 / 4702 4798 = 1.29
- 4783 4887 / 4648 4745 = 0.95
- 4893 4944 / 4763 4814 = 1.46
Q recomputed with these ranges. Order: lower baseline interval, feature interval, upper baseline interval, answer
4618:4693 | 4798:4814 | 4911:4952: 0.27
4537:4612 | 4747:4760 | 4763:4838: -0.22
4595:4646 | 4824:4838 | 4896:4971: 0.21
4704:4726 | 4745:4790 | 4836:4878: 0.12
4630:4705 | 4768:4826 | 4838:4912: 0.16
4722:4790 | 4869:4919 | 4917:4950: 0.10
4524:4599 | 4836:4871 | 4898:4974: 0.19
